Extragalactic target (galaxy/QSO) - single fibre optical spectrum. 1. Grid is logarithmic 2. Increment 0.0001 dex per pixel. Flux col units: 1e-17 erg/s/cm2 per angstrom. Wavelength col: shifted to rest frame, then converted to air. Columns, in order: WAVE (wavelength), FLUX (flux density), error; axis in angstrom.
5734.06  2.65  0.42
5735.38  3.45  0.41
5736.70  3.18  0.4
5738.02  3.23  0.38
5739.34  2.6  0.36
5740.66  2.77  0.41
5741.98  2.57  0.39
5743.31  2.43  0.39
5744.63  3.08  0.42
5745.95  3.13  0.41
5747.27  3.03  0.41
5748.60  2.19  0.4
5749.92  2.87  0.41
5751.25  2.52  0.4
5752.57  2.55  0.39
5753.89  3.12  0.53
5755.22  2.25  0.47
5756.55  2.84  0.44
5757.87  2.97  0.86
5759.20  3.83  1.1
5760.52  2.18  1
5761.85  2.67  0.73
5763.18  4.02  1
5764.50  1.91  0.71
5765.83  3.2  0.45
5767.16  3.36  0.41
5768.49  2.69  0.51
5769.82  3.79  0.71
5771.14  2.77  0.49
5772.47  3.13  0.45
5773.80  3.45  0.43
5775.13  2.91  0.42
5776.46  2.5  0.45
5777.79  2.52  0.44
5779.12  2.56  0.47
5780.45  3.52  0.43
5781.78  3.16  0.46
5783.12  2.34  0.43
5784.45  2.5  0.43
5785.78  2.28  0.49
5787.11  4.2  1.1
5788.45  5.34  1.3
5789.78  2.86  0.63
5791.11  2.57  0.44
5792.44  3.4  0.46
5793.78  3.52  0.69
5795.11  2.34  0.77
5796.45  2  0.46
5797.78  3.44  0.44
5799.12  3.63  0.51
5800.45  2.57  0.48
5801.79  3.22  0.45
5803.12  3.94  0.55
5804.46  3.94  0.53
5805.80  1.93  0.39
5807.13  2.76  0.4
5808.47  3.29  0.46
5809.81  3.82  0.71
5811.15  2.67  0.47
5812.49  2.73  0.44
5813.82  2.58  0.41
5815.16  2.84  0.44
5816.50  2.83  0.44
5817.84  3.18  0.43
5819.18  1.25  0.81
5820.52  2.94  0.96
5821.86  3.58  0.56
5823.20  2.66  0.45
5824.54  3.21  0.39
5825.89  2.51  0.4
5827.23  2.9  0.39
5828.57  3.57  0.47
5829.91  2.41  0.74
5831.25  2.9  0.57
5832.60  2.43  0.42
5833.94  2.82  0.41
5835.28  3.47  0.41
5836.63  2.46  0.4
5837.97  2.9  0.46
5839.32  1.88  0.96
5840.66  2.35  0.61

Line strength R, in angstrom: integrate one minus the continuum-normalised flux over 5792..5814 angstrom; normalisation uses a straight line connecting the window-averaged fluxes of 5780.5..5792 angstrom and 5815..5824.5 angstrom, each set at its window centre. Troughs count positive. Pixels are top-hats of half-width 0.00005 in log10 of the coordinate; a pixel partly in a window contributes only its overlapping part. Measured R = -0.5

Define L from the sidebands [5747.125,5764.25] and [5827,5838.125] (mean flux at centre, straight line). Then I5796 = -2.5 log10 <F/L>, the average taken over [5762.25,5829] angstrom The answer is -0.06 mag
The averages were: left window 2.82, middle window 3.01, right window 2.87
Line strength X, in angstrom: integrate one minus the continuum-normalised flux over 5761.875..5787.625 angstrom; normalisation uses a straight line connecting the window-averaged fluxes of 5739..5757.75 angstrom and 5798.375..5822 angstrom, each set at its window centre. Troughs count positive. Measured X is -1.4 angstrom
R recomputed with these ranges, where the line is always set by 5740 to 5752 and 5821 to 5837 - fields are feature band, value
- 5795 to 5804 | -0.7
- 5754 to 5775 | -1.8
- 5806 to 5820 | 0.6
